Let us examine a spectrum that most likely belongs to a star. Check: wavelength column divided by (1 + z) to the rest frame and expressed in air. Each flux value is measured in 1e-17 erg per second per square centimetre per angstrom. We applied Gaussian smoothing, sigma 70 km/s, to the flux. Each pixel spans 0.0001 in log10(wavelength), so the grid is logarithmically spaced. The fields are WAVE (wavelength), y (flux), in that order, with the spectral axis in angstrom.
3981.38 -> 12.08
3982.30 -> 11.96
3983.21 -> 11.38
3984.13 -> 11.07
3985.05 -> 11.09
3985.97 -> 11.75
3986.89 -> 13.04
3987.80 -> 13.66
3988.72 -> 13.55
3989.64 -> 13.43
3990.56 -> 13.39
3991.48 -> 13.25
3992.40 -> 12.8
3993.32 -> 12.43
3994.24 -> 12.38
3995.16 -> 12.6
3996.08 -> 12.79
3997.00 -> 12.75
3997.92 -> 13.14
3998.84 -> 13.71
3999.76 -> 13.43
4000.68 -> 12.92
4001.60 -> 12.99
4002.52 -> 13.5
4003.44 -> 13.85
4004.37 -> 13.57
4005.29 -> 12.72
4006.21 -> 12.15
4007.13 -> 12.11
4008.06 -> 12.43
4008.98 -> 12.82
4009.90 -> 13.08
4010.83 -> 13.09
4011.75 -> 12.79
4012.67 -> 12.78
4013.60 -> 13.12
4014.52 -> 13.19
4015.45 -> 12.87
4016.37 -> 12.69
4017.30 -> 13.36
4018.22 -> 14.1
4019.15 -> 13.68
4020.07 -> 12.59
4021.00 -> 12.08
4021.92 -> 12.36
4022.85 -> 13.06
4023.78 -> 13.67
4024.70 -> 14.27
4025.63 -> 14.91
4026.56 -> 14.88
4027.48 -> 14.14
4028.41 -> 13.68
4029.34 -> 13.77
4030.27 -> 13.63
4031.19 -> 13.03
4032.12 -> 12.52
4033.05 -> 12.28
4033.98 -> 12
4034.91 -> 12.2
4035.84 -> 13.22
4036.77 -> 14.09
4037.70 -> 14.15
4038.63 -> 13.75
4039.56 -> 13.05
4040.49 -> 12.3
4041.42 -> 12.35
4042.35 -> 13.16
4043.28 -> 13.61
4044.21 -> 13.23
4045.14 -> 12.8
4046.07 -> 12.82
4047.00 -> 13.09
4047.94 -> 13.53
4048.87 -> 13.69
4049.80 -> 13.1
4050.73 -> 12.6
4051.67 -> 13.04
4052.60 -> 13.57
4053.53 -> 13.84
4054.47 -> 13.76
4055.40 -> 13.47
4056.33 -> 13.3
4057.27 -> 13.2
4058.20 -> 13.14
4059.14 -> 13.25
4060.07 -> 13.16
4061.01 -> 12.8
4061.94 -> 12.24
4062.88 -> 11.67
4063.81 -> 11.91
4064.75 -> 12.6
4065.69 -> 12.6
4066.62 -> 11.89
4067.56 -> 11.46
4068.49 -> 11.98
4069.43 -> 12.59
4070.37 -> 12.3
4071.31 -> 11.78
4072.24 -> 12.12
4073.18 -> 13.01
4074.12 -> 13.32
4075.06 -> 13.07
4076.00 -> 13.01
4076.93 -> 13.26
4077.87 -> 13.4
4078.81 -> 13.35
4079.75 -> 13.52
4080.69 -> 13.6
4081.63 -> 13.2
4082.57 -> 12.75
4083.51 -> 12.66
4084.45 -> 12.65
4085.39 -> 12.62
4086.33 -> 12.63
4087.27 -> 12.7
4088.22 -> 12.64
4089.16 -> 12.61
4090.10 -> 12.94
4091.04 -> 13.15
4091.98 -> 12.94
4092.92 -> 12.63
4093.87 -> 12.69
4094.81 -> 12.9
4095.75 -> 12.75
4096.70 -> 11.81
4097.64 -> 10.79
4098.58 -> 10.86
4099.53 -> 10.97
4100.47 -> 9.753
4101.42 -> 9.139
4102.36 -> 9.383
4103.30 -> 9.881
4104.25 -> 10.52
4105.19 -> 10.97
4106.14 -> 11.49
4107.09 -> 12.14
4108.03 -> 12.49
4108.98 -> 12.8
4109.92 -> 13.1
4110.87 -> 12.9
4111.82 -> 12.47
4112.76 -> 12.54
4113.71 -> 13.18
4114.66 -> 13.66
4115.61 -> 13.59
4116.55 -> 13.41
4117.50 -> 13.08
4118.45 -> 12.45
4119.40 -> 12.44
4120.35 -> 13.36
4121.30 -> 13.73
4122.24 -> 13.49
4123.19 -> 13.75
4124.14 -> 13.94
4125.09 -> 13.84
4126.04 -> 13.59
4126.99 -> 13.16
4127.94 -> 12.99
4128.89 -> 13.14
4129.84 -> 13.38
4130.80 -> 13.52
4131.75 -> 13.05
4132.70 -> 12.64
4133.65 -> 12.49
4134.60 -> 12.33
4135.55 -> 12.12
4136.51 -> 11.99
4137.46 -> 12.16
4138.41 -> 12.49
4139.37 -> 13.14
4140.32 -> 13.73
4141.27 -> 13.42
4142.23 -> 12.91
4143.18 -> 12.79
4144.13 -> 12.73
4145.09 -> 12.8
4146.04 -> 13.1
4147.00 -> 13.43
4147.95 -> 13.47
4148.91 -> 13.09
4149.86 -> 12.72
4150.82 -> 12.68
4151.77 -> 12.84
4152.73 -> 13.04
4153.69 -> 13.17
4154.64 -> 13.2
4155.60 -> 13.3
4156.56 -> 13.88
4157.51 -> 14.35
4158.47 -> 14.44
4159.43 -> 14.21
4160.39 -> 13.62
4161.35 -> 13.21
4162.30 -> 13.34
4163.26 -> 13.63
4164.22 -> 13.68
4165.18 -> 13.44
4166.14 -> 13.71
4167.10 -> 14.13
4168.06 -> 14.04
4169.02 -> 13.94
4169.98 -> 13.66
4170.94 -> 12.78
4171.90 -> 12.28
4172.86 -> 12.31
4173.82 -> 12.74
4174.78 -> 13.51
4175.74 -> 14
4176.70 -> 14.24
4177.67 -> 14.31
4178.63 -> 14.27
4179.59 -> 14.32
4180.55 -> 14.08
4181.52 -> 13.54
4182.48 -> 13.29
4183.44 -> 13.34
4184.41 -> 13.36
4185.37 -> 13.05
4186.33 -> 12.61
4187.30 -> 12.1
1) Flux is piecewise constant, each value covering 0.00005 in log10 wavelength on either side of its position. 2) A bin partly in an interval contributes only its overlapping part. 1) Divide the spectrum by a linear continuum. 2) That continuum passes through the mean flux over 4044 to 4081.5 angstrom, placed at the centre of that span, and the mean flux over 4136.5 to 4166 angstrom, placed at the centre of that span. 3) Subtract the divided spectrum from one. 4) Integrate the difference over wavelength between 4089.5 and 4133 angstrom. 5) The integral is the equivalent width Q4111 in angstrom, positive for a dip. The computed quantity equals 2.09 angstrom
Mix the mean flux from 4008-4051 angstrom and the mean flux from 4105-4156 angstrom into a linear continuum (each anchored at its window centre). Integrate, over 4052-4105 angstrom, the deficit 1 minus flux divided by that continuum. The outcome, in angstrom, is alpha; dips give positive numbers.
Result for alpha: 2.7 angstrom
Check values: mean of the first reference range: 13.2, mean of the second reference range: 13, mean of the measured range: 12.4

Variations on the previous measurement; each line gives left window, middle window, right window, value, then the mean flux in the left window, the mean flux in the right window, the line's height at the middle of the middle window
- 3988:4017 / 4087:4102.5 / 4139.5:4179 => 1.6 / 13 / 13.4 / 13.2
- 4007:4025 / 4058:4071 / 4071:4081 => 0.7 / 13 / 13.1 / 13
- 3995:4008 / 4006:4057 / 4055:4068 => -1.5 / 13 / 12.6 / 12.8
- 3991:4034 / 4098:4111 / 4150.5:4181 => 2.2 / 13.1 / 13.6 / 13.4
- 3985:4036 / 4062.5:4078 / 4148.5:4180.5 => 0.9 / 13.1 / 13.5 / 13.3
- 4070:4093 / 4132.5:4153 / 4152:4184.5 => 0.9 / 12.9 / 13.6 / 13.4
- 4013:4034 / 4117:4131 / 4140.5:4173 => 0.0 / 13.3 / 13.3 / 13.3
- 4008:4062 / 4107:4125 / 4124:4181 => 0.2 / 13.2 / 13.3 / 13.3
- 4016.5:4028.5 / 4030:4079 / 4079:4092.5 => 1.2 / 13.6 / 12.9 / 13.2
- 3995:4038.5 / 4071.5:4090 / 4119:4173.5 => 0.4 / 13.2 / 13.2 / 13.2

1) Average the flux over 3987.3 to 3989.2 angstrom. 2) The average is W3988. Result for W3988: 13.6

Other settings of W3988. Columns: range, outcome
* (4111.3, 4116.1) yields 13.1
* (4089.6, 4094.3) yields 12.9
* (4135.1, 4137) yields 12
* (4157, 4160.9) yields 14.1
